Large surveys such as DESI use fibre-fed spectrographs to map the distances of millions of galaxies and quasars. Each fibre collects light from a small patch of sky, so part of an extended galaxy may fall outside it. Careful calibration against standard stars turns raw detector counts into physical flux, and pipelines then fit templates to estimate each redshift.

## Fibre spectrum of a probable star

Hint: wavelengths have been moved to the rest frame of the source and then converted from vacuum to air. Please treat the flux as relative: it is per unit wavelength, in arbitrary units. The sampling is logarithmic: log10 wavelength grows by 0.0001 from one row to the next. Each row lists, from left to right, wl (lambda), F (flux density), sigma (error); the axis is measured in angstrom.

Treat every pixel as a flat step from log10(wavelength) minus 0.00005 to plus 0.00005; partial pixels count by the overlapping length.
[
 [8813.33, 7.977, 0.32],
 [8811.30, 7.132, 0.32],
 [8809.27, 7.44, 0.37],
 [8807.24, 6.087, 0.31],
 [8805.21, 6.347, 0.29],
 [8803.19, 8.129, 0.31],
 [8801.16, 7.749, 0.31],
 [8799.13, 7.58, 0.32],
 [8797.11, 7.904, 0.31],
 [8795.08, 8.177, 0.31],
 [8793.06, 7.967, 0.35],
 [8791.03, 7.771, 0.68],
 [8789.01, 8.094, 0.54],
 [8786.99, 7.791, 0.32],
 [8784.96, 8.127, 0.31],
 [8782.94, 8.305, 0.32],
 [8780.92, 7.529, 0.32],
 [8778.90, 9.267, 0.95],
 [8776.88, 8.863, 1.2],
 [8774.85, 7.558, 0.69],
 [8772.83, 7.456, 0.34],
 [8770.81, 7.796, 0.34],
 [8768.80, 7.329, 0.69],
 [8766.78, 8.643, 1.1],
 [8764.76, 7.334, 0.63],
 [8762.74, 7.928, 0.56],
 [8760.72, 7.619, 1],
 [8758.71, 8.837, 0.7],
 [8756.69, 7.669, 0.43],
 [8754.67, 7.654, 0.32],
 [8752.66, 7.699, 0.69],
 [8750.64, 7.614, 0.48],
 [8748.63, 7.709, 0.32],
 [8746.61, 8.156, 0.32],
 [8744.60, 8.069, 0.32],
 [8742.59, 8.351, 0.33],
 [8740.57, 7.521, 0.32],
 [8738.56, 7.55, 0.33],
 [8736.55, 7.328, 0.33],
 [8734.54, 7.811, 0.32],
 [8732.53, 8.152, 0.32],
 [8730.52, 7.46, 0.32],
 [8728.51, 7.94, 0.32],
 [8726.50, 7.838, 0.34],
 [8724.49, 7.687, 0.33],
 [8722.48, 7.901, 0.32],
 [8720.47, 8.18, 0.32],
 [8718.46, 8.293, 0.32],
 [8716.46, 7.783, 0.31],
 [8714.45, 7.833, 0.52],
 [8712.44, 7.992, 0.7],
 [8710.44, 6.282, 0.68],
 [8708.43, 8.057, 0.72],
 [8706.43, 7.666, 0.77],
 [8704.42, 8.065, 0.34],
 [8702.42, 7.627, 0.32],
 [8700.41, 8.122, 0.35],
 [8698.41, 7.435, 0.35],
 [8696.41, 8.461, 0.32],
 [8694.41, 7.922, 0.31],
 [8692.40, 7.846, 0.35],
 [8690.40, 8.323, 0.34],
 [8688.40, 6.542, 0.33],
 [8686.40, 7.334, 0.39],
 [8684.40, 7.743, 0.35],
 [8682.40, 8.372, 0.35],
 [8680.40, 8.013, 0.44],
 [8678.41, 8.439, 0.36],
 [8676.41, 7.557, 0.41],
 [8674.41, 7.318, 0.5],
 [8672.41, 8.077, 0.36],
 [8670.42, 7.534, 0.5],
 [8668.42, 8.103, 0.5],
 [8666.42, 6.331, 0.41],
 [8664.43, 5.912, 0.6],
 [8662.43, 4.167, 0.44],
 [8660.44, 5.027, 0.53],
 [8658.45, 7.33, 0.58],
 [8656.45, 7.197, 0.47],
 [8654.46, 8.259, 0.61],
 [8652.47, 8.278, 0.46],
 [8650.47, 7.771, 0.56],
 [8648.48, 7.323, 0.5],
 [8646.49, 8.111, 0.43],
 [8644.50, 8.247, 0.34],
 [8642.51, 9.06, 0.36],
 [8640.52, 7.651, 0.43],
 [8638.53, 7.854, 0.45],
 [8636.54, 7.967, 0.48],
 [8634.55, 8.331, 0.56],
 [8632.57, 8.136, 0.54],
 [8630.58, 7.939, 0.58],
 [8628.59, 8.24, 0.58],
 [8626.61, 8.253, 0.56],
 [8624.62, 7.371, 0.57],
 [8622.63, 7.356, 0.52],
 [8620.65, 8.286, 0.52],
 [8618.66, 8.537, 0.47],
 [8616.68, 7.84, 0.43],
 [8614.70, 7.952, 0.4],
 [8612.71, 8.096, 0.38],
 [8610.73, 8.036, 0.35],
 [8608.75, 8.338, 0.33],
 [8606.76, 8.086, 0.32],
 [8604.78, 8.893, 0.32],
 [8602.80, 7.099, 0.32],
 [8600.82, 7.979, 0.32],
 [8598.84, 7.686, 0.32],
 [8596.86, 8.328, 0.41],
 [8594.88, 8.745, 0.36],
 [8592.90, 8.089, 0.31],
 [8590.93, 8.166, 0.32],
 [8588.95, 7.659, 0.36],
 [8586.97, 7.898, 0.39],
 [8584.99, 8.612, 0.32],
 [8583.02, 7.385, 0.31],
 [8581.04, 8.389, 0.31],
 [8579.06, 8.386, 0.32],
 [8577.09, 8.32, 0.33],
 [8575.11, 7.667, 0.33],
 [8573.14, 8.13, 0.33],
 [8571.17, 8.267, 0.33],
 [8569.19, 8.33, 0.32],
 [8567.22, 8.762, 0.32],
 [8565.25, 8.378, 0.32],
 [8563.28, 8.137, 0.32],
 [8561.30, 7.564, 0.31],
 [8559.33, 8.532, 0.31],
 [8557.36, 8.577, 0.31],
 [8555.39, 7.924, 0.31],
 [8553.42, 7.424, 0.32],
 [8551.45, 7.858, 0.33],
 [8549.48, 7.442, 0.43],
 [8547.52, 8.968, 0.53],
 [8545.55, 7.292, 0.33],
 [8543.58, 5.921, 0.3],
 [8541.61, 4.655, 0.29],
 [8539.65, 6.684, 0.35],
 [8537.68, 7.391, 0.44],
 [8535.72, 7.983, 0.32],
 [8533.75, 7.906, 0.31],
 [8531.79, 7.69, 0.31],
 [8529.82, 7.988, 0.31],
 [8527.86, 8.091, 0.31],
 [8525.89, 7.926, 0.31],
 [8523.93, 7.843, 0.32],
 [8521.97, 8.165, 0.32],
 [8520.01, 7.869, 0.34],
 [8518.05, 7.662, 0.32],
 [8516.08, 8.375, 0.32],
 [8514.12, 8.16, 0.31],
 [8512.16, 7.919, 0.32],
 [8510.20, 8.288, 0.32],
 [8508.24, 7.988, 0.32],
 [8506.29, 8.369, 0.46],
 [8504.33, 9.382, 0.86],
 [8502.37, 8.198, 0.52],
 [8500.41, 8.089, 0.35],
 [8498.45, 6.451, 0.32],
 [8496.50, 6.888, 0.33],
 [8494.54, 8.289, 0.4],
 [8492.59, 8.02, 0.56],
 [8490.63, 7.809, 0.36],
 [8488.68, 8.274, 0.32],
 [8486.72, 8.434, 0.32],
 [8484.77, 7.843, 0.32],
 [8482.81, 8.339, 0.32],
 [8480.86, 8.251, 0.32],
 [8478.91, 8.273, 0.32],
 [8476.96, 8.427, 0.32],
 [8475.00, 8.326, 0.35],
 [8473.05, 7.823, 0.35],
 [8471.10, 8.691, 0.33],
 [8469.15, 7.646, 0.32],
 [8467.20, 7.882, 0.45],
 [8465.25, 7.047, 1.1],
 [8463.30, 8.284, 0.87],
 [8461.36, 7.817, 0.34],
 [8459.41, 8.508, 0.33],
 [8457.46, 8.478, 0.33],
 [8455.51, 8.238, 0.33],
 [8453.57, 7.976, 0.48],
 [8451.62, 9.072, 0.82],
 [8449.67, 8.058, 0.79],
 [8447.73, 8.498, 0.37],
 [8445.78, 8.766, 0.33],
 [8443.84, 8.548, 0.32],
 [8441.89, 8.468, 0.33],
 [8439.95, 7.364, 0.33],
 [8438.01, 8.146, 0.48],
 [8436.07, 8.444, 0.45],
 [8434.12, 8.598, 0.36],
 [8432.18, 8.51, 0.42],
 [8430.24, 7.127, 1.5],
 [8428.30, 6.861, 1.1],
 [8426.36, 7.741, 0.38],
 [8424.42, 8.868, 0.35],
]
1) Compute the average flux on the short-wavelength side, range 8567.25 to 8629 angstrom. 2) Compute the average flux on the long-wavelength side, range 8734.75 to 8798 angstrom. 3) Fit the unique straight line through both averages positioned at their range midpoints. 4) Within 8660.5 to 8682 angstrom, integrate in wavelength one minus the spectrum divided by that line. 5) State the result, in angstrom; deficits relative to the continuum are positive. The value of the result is 2.5 angstrom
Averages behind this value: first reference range 8.09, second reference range 7.92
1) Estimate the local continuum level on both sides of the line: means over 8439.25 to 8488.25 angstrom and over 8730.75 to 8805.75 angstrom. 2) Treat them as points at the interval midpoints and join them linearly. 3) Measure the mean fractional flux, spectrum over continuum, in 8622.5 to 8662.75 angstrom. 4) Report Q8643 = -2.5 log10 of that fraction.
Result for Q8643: 0.05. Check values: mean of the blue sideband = 8.21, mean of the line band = 7.68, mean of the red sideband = 7.88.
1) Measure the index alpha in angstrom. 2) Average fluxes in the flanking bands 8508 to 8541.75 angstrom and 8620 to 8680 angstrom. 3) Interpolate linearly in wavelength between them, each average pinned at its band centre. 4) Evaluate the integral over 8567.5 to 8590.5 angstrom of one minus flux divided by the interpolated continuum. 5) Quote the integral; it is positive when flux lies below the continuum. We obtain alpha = -1.28 angstrom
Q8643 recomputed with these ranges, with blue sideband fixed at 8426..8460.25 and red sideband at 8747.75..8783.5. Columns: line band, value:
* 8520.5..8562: 0.07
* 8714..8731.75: 0.01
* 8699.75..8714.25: 0.04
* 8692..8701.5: 0.00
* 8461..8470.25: 0.06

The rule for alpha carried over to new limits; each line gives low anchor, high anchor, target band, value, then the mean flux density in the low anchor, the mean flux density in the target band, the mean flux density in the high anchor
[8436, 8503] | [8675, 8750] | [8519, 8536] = 0.2 angstrom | 8.1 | 7.94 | 7.82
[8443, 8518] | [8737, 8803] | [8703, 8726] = 0.5 angstrom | 8.14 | 7.79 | 7.92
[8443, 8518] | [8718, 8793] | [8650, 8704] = 3.6 angstrom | 8.14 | 7.45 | 7.91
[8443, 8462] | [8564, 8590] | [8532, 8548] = 2.3 angstrom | 8.4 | 7.07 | 8.17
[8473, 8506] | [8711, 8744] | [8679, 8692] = 0.2 angstrom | 8.08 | 7.75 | 7.83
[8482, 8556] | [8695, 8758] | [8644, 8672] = 2.5 angstrom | 7.78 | 7.11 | 7.81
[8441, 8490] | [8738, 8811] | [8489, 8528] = 0.9 angstrom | 8.23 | 7.99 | 7.82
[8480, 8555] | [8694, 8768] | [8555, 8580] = -1.4 angstrom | 7.79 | 8.24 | 7.84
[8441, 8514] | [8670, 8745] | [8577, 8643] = -1.1 angstrom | 8.15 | 8.08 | 7.8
